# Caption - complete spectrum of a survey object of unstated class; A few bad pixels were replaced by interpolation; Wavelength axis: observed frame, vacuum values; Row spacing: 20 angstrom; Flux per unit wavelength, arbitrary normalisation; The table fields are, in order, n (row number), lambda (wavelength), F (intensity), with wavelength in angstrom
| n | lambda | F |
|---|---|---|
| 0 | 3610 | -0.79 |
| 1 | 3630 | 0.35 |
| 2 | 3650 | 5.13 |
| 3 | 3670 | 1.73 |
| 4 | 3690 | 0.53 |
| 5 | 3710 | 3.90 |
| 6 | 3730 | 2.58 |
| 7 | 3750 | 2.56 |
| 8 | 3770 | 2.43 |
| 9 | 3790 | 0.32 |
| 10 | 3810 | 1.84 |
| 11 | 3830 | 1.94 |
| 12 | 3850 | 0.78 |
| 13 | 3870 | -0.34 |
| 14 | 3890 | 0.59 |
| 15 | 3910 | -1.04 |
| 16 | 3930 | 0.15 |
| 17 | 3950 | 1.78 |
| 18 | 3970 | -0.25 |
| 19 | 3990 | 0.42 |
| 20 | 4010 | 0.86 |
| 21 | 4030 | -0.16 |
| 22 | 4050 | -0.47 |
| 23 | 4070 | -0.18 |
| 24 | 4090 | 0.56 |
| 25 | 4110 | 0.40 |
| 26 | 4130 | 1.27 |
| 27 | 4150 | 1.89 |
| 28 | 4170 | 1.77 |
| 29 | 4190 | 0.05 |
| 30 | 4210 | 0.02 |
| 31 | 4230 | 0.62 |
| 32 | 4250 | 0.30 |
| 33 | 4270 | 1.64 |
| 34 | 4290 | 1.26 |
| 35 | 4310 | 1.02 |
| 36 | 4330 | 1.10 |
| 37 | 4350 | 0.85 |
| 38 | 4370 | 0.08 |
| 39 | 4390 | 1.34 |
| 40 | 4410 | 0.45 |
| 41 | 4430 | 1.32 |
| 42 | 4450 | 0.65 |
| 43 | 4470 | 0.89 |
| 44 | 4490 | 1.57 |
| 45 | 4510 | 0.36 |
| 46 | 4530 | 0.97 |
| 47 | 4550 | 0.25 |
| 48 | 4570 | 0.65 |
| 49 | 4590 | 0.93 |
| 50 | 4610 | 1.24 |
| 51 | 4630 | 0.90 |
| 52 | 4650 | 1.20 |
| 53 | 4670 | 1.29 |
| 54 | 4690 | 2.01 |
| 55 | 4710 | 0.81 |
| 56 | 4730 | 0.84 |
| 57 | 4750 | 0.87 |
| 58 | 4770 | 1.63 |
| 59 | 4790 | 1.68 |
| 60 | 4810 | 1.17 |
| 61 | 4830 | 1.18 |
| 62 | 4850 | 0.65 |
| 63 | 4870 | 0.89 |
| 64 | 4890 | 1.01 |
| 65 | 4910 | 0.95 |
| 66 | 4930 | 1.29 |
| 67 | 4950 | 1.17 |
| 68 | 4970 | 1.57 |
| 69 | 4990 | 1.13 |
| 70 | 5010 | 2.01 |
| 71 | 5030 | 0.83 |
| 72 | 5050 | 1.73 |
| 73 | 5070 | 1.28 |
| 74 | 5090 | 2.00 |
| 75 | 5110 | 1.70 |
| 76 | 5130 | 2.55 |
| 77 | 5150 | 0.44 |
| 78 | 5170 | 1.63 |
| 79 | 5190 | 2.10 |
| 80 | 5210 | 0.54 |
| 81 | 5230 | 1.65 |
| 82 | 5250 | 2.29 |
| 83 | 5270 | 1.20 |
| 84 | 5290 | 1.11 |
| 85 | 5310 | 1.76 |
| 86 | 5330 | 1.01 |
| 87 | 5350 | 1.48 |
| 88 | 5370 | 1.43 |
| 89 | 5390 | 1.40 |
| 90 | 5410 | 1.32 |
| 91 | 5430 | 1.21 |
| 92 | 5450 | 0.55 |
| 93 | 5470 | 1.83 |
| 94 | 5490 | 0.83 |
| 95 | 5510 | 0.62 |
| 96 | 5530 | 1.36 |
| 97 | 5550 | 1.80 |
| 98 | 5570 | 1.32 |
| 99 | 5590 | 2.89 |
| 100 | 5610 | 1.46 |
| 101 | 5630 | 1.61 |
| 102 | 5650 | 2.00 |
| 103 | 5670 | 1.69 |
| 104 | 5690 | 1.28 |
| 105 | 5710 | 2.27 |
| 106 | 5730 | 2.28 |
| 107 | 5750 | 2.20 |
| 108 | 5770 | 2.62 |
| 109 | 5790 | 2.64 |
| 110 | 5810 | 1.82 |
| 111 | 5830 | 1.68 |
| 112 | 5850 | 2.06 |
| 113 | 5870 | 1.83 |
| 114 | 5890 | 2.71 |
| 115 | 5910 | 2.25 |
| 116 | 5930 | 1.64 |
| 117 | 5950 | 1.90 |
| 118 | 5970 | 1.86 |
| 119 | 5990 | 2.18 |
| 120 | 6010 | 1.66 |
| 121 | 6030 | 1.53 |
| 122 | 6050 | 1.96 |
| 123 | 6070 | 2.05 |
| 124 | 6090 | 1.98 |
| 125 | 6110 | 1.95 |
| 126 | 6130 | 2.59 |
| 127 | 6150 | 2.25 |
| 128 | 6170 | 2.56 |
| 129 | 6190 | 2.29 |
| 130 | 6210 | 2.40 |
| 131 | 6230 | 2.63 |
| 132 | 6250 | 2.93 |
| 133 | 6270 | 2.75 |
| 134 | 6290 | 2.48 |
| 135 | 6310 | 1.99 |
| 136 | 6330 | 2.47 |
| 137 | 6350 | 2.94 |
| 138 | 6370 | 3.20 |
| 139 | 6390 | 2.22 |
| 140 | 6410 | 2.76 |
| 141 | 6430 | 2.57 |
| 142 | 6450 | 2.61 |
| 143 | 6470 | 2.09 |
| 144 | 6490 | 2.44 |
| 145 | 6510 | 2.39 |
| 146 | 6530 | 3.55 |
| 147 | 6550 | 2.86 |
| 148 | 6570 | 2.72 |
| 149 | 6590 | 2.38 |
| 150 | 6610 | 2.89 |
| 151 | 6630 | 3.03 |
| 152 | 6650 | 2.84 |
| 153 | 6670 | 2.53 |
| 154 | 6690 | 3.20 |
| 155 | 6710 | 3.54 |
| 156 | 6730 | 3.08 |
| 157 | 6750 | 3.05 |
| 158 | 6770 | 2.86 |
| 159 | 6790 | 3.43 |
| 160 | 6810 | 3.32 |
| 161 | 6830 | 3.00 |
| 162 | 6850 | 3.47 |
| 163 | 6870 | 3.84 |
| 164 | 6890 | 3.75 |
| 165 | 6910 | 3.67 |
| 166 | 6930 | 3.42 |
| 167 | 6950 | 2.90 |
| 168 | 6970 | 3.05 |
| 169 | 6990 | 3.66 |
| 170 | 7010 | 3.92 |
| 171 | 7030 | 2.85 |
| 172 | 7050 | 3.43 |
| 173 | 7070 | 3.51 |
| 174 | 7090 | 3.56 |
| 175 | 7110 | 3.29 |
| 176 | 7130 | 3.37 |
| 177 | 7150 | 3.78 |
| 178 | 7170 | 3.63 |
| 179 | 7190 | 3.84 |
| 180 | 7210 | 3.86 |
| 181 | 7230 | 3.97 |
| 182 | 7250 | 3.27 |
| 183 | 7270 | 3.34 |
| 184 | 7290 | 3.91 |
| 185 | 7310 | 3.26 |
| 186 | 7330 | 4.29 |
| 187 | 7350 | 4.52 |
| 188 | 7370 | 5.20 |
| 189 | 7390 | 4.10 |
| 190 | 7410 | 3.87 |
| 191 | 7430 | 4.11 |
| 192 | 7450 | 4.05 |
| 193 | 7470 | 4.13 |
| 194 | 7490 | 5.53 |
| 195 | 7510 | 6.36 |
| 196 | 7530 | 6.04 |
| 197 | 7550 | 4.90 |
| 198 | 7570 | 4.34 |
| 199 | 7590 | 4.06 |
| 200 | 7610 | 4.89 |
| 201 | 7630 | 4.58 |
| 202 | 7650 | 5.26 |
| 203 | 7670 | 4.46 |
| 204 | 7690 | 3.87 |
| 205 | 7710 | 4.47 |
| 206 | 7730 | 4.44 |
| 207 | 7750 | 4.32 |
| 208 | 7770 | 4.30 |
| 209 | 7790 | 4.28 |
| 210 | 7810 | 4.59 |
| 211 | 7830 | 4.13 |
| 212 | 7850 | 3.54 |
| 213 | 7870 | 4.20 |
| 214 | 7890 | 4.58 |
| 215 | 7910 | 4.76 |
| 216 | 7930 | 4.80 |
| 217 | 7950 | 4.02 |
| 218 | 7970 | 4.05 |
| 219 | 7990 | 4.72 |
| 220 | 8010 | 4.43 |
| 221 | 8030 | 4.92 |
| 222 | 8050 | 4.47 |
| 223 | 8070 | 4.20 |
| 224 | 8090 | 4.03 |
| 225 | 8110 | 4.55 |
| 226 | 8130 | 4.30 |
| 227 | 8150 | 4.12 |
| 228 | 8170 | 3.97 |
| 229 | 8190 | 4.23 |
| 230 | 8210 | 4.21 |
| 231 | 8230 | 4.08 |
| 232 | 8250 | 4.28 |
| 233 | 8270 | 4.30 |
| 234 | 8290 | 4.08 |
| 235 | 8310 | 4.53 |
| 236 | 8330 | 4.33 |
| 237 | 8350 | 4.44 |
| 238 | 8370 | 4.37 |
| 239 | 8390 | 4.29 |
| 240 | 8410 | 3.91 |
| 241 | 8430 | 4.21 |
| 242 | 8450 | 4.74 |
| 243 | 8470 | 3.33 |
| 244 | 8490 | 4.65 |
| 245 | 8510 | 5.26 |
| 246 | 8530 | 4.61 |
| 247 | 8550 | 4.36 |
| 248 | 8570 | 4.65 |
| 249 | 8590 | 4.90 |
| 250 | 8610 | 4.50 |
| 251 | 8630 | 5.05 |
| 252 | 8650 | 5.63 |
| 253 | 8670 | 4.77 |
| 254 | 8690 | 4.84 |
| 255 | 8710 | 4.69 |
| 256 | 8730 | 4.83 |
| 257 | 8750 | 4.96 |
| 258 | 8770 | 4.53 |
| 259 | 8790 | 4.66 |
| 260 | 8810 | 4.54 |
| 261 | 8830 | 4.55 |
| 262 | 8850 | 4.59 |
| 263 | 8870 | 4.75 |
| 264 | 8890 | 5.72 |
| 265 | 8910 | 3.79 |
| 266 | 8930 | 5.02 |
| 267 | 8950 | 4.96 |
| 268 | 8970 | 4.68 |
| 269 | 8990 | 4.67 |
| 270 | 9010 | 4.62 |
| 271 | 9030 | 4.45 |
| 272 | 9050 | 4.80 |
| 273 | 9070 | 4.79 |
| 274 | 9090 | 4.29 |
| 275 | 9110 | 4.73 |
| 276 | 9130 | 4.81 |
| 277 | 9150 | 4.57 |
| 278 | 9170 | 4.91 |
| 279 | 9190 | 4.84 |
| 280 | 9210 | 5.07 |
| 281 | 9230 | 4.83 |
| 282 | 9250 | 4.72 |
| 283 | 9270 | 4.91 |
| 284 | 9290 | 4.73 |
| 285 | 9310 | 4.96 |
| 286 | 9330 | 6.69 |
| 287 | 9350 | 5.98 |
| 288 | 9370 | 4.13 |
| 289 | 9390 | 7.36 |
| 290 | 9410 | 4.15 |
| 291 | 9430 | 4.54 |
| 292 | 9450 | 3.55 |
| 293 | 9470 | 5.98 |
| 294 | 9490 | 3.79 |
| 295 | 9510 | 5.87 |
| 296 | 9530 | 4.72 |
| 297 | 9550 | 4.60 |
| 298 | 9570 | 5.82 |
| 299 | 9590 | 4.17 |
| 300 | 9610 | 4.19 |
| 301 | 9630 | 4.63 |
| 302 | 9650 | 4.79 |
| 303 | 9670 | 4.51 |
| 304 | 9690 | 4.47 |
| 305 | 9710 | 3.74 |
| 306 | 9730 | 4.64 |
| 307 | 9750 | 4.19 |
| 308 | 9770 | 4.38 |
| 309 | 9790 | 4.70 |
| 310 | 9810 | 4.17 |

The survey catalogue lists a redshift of 0.32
